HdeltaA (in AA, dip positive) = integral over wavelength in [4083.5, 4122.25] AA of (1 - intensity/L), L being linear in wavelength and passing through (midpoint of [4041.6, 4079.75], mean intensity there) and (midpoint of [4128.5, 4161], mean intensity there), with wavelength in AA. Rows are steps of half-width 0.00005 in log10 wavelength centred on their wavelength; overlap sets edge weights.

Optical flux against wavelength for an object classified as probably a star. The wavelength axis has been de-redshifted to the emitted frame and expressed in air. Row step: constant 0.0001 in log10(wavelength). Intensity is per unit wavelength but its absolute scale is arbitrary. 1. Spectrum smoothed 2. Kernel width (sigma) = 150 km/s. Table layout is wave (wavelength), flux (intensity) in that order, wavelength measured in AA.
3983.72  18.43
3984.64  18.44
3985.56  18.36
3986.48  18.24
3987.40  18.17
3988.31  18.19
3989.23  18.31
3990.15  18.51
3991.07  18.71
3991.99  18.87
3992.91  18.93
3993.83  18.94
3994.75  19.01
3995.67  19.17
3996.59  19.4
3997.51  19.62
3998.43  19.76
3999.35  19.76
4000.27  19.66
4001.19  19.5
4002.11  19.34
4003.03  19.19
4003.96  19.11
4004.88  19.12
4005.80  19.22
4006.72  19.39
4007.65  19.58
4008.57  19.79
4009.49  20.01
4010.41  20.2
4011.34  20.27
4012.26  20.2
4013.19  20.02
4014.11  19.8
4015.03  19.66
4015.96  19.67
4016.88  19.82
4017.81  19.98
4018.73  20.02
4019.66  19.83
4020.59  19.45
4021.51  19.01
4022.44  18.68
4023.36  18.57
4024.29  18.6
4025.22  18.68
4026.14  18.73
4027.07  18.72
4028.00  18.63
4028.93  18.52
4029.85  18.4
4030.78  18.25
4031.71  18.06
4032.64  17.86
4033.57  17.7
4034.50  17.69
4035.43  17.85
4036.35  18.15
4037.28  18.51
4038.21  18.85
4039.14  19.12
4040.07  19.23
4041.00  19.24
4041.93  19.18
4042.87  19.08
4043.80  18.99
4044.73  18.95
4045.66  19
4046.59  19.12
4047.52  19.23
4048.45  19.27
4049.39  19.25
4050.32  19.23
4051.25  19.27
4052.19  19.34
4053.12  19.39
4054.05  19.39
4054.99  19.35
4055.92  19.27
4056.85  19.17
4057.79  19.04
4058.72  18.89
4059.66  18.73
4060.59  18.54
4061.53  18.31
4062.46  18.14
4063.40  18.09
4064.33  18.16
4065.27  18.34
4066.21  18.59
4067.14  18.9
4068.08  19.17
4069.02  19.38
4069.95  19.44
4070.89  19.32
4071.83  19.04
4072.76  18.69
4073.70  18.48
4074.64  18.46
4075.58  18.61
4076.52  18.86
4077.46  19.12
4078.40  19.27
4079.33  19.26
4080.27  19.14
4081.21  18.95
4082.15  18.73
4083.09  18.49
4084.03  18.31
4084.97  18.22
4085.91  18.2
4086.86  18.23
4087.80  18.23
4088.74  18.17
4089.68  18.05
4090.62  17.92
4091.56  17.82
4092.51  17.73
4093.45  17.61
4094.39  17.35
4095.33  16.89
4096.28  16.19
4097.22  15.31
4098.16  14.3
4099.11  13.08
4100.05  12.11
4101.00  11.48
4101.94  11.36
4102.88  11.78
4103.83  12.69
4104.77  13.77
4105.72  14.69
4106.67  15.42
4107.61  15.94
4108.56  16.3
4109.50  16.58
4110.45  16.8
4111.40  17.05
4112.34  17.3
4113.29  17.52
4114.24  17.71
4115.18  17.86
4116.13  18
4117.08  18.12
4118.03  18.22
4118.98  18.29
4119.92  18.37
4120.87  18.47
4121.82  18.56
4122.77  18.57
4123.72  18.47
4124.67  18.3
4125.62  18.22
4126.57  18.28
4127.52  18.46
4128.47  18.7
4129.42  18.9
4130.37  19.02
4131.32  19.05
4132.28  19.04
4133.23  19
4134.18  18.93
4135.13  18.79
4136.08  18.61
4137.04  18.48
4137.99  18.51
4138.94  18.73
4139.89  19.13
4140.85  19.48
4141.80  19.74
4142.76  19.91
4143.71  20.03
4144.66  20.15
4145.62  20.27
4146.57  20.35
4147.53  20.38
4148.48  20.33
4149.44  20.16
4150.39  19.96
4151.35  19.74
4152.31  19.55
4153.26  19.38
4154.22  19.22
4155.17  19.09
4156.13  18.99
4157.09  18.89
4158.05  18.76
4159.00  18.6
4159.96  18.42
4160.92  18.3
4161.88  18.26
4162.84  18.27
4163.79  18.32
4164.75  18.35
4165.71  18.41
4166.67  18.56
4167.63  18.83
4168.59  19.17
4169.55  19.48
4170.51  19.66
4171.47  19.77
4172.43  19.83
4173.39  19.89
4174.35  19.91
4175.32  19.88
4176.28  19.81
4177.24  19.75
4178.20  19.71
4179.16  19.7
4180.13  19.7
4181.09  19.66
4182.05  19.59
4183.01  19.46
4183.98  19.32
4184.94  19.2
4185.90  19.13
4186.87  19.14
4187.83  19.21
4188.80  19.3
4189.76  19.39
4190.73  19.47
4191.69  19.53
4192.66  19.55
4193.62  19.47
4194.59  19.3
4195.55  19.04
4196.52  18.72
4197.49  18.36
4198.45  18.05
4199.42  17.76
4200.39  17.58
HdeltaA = 5.3 AA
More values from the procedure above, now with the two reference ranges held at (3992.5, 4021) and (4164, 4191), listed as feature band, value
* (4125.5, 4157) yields 0.2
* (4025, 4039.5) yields 0.9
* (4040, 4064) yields 0.6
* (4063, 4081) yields 0.6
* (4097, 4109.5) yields 3.7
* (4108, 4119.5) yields 1.2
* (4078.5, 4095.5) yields 1.1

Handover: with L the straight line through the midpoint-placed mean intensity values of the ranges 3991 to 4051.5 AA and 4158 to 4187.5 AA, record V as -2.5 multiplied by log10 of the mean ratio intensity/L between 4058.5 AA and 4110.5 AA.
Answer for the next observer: 0.11 mag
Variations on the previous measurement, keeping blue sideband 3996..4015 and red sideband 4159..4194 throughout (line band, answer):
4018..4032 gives 0.043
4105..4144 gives 0.071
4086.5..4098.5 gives 0.130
